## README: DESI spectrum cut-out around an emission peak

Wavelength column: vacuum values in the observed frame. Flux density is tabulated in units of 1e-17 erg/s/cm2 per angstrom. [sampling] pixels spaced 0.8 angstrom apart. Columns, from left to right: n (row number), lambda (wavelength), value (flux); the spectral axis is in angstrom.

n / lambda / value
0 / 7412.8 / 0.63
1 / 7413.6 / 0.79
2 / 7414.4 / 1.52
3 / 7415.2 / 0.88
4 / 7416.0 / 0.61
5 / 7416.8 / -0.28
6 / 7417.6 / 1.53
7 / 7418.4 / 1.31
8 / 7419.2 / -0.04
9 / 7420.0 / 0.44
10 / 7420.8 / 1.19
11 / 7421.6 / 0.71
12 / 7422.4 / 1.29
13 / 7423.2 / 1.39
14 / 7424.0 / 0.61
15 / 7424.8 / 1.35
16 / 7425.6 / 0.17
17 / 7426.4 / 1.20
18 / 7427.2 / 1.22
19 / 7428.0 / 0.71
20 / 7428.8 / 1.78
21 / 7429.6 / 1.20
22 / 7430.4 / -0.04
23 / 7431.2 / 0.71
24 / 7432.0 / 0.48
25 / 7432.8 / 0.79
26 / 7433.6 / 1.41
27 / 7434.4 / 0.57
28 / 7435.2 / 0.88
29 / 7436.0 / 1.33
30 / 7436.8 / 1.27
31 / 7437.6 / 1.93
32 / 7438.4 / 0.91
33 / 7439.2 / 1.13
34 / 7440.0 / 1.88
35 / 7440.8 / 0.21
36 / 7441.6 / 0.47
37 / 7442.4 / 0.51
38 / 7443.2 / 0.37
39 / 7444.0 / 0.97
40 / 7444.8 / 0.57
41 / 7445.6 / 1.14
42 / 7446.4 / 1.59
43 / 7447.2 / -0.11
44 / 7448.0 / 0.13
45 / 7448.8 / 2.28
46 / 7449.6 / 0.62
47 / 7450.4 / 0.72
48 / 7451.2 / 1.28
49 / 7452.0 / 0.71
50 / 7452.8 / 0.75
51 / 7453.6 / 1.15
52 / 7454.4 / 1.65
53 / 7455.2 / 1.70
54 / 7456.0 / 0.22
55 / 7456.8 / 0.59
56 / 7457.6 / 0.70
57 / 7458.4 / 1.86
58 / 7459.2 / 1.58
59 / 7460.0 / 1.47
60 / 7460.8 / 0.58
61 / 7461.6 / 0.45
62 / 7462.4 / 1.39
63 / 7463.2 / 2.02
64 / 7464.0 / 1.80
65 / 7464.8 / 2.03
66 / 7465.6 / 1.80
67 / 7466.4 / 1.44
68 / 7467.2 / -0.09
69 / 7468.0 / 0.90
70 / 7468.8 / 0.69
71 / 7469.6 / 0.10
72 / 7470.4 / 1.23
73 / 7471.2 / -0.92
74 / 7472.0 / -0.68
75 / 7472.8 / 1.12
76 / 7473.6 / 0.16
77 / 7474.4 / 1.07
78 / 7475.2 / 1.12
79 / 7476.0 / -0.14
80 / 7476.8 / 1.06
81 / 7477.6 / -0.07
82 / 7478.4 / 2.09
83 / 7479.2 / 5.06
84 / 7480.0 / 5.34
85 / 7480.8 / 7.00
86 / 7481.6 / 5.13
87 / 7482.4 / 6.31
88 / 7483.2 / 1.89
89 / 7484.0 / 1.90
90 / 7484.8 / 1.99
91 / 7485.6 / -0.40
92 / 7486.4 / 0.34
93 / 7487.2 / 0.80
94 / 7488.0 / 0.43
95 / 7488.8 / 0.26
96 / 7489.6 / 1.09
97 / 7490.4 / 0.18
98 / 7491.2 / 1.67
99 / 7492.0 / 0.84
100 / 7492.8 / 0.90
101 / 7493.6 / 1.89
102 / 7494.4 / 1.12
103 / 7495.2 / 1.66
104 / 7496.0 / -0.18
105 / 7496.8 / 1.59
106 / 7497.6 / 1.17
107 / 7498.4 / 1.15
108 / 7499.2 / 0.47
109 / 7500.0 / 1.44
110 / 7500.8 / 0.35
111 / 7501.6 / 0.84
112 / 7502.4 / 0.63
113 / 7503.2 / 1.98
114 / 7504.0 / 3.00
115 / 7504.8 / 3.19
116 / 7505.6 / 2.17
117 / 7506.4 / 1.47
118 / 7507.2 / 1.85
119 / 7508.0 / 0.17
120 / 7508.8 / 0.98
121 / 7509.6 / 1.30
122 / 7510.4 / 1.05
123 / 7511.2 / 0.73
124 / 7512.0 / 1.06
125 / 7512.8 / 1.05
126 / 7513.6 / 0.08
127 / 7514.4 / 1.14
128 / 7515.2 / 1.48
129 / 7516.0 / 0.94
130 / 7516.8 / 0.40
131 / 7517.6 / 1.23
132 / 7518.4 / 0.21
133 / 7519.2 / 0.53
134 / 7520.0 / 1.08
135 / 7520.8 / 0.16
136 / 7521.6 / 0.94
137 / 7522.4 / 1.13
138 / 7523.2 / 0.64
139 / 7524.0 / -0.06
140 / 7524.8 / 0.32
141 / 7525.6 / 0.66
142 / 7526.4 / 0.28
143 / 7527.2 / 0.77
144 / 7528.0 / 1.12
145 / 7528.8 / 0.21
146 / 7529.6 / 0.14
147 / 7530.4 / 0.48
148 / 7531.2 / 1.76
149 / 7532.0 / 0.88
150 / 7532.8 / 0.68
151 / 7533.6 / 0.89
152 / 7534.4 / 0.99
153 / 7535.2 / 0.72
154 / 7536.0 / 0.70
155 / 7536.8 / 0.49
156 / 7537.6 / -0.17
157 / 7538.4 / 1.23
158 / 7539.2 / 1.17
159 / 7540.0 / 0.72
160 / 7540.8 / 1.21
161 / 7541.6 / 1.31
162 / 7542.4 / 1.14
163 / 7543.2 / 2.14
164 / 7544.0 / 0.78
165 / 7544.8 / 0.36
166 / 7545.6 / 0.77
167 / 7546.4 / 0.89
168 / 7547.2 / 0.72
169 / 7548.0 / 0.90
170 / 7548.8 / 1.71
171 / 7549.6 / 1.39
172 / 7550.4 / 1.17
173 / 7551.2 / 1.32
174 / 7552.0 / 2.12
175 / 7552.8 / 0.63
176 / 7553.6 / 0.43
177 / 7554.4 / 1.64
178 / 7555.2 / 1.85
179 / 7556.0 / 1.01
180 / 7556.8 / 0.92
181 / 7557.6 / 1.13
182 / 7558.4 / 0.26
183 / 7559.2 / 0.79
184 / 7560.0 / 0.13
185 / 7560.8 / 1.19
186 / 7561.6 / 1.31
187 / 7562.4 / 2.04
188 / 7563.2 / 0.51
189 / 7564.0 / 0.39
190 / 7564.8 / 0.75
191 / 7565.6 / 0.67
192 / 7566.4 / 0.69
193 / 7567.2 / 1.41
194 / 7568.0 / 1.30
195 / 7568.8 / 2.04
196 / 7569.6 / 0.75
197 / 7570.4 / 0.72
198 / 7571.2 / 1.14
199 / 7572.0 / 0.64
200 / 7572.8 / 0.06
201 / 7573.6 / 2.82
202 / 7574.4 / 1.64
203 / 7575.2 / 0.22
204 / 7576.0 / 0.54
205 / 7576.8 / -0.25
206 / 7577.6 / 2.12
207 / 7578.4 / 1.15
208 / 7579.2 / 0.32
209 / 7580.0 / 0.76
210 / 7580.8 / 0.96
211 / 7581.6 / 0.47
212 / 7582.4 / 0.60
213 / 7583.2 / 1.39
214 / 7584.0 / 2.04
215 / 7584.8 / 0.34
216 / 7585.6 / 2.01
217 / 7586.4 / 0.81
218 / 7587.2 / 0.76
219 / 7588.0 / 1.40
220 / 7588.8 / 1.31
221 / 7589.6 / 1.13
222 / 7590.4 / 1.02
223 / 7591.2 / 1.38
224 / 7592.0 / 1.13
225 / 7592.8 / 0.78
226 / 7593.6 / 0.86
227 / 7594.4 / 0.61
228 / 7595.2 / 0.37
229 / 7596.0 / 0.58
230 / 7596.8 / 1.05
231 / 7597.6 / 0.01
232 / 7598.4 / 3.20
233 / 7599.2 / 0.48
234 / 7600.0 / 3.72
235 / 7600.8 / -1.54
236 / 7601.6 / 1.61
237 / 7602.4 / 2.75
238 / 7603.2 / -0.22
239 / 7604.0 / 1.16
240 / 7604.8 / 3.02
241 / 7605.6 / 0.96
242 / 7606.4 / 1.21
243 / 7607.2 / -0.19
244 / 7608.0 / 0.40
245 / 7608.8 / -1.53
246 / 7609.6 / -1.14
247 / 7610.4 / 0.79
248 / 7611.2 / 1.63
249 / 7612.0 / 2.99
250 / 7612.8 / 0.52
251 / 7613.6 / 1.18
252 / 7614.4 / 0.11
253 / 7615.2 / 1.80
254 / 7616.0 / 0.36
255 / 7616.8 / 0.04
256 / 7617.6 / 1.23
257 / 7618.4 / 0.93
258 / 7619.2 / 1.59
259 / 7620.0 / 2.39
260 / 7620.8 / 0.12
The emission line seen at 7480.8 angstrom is H-alpha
